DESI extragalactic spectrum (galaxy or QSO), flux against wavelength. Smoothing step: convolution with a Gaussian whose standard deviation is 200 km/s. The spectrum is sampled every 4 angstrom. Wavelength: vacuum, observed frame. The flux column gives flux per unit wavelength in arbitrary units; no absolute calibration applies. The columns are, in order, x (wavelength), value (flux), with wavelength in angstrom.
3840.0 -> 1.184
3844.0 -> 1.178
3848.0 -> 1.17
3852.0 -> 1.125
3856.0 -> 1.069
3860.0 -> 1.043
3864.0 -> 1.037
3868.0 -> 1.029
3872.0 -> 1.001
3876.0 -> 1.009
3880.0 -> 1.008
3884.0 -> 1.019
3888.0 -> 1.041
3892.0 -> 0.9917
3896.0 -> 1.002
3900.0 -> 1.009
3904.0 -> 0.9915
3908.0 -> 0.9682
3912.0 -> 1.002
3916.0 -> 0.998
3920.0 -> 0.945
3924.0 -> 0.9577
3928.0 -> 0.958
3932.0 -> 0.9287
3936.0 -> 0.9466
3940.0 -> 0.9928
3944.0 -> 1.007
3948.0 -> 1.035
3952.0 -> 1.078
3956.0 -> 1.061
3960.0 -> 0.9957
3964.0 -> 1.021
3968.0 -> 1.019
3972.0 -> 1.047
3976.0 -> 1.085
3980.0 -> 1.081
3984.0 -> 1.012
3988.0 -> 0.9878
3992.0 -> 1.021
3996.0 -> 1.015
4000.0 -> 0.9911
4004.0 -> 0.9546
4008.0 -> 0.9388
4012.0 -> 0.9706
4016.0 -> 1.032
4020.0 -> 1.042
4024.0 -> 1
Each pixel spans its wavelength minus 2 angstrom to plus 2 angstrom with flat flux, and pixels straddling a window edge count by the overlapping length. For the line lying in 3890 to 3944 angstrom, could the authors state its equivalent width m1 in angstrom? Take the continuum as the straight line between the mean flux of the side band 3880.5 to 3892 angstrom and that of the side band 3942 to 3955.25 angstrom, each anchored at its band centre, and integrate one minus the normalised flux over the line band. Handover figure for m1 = 2.8 angstrom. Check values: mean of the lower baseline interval 1.02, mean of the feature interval 0.977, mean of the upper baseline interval 1.04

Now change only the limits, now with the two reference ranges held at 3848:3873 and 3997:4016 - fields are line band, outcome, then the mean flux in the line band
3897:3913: 0.66 angstrom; 0.993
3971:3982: -0.90 angstrom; 1.07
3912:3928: 0.87 angstrom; 0.97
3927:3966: 0.24 angstrom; 1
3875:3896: 0.69 angstrom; 1.01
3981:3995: -0.40 angstrom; 1.01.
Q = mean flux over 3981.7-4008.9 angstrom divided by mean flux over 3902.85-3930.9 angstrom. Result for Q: 1.02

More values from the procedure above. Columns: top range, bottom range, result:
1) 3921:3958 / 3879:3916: 0.99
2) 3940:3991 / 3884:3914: 1.03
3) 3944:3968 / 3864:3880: 1.02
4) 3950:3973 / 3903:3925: 1.06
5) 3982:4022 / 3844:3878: 0.93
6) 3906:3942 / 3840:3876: 0.89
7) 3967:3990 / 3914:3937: 1.09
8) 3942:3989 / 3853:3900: 1.01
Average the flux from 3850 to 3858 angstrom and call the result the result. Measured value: 1.1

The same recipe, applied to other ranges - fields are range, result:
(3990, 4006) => 0.995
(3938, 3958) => 1.03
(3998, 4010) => 0.962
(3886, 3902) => 1.01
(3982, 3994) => 1.01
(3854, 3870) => 1.04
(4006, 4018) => 0.98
